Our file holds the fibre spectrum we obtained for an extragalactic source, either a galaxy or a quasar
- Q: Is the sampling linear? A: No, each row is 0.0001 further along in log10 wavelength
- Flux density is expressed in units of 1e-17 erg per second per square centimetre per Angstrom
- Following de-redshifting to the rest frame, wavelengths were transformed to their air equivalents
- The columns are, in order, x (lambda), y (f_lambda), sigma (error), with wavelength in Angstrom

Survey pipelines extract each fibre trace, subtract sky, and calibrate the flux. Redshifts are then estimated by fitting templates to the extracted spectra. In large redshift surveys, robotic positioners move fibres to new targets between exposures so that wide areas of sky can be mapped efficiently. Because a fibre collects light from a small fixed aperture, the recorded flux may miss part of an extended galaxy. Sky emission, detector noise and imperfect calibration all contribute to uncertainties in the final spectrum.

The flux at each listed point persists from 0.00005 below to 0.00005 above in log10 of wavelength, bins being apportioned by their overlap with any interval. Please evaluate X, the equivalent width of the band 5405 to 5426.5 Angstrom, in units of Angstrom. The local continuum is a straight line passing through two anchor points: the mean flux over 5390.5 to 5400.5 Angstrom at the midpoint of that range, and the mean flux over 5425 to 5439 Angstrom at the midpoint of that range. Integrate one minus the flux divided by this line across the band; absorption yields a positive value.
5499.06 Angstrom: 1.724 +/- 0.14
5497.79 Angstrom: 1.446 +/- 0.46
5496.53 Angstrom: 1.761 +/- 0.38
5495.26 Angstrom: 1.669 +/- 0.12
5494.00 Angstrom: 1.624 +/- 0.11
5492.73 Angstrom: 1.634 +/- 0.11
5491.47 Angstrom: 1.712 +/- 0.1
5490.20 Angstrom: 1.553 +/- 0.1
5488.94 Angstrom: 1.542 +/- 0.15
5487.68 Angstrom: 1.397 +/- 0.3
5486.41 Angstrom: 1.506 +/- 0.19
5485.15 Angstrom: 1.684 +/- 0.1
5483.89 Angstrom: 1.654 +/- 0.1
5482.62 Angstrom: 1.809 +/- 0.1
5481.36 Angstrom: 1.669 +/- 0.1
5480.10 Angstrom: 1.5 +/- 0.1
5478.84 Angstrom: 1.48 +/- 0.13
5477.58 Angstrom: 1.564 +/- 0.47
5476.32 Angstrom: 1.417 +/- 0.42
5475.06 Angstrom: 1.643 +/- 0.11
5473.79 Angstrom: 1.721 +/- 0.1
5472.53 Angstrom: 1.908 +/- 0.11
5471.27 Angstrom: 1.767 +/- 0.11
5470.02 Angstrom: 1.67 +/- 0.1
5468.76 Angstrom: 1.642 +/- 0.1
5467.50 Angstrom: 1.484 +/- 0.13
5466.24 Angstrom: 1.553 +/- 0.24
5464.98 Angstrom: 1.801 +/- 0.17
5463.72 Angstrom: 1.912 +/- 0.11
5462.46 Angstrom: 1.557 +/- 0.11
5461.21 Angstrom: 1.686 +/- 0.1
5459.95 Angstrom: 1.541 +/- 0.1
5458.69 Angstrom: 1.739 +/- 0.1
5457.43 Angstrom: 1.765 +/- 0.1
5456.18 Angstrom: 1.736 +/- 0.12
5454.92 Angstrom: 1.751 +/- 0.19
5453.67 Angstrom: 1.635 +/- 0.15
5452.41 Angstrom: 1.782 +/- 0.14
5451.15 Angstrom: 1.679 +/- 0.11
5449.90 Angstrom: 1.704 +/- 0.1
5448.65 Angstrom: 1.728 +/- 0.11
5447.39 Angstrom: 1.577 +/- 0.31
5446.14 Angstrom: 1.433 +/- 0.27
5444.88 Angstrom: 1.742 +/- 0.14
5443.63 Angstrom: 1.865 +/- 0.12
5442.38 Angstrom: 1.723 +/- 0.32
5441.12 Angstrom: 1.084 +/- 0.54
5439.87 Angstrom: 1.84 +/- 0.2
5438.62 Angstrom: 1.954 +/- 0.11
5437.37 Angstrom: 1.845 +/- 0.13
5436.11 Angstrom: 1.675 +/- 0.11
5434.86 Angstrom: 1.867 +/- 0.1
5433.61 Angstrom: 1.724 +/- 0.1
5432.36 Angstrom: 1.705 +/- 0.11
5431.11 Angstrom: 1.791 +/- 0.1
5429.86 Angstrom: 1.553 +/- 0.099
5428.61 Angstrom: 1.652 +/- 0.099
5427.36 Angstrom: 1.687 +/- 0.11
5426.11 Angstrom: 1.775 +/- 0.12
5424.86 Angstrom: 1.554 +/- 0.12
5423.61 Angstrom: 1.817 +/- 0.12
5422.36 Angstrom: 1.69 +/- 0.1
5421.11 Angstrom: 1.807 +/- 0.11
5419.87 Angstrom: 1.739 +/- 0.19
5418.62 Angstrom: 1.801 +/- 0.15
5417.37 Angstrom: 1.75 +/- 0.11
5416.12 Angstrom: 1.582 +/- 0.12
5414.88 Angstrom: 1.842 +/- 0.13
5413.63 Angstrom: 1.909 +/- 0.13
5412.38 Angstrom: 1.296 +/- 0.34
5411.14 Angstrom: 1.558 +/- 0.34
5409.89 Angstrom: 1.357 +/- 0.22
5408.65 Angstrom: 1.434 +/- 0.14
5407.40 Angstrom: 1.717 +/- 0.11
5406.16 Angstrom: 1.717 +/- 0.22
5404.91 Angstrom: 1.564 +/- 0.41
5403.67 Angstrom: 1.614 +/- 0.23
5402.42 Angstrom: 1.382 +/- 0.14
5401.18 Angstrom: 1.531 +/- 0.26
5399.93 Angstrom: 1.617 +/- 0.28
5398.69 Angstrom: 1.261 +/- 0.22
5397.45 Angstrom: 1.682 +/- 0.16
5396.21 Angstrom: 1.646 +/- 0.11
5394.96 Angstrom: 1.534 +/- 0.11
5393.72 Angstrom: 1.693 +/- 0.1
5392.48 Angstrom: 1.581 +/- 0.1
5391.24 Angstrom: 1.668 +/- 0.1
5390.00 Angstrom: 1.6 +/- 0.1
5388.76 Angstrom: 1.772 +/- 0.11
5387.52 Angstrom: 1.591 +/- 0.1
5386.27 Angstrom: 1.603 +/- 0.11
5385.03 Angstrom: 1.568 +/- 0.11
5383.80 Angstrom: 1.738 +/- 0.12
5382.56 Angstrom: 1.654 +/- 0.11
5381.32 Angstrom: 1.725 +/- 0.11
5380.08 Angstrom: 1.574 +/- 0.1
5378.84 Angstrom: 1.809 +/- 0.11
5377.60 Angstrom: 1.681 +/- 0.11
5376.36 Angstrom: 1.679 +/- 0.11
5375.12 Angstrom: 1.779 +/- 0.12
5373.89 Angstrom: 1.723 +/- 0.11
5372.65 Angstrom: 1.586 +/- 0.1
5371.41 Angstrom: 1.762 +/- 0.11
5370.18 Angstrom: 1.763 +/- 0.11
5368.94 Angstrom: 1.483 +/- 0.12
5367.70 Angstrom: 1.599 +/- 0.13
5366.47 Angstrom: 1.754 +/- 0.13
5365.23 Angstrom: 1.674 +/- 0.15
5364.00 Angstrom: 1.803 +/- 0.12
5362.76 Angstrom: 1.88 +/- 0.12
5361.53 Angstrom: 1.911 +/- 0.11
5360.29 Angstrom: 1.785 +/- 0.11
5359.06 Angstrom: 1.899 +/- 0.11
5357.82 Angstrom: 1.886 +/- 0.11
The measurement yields 0.1 Angstrom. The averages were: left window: 1.59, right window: 1.74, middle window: 1.66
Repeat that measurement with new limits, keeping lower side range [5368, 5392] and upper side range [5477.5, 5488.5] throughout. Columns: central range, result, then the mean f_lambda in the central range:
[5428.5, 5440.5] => -1.03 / 1.77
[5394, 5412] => 1.17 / 1.54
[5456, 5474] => -1.09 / 1.7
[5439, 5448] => 0.00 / 1.62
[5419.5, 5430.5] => -0.43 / 1.7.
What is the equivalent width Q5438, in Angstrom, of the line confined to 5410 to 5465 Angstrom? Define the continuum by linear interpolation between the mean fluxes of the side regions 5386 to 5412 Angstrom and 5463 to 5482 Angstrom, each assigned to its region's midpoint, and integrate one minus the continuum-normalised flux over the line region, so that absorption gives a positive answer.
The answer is -2.86 Angstrom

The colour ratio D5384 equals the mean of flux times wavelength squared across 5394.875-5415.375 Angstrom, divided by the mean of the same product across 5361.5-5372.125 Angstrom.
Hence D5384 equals 0.92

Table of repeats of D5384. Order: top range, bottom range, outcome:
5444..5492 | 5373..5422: 1.04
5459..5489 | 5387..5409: 1.05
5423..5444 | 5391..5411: 1.11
